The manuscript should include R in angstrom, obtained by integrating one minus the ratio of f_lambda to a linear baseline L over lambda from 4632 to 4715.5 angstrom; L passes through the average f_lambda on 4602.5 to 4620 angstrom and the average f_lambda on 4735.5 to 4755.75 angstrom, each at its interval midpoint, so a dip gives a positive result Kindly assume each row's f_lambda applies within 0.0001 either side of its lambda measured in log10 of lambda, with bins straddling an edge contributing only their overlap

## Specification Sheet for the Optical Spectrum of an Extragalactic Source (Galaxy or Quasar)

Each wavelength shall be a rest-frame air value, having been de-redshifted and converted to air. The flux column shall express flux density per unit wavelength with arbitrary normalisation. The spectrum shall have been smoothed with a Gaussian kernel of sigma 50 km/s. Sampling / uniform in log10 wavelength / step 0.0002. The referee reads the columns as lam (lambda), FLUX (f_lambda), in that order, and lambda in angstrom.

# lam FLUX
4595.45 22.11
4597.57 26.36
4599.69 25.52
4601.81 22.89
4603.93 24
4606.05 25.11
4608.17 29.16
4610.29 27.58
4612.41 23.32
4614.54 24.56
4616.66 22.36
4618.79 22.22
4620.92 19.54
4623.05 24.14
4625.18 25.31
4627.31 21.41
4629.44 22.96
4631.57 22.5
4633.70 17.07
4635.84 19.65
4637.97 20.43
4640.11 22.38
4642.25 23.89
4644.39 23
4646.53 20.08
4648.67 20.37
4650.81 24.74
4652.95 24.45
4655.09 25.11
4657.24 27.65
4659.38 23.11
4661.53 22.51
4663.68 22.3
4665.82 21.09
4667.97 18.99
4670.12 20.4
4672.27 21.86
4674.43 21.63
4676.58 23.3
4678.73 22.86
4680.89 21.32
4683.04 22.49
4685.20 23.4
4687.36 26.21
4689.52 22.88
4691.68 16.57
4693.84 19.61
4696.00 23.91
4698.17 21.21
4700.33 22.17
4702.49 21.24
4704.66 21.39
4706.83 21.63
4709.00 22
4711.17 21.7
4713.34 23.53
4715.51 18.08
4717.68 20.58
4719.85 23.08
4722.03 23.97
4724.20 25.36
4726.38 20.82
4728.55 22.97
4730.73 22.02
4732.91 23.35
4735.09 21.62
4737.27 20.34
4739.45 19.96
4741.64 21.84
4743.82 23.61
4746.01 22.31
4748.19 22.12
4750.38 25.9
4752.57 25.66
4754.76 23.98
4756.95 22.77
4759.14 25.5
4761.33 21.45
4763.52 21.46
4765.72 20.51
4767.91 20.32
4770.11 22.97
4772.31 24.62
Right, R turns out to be 6.3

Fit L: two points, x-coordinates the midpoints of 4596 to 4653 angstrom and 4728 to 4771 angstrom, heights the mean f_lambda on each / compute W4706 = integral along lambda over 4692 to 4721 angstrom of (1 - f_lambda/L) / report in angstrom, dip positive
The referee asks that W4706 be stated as 1.66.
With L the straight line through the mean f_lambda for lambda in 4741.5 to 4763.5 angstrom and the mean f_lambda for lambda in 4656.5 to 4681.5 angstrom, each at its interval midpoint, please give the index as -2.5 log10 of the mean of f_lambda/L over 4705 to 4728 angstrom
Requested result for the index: 0.041 mag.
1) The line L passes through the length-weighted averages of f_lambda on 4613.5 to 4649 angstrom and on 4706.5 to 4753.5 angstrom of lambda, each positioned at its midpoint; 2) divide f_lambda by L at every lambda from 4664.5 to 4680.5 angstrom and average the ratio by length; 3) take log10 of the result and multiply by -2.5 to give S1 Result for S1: 0.03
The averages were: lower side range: 21.9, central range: 21.5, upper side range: 22.4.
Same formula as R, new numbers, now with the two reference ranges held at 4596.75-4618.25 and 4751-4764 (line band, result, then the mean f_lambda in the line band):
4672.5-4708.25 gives 3.36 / 22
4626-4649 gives 3.17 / 21.3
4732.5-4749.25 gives 1.39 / 21.8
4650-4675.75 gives 1.80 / 22.8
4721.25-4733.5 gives 0.45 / 23.1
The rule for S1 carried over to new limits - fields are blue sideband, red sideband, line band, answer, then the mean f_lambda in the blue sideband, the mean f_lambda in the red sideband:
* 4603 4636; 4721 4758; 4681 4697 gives 0.05 mag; 23.3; 22.9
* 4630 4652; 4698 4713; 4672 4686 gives -0.04 mag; 21.5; 21.7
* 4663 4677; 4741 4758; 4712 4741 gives 0.04 mag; 21.3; 23.6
